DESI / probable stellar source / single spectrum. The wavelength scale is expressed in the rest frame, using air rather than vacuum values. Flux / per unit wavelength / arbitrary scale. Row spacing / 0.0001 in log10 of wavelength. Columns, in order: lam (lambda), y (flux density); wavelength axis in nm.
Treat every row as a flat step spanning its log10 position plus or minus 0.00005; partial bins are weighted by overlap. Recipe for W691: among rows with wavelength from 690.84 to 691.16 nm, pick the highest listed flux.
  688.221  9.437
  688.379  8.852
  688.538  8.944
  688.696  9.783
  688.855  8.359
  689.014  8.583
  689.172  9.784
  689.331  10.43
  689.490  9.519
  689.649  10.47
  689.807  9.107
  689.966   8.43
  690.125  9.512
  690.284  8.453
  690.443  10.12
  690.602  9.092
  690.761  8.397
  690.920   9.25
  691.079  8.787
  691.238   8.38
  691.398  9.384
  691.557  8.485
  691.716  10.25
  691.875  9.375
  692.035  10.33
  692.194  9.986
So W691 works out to 9.25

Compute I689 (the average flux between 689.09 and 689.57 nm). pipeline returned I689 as 9.9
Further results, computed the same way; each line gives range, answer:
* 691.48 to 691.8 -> 9.39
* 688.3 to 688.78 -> 9.18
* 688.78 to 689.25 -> 8.92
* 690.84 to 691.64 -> 8.86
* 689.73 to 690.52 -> 9.12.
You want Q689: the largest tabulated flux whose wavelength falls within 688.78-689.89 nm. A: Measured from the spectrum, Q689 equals 10.47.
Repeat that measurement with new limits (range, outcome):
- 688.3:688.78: 9.783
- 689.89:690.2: 9.512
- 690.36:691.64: 10.12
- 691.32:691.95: 10.25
